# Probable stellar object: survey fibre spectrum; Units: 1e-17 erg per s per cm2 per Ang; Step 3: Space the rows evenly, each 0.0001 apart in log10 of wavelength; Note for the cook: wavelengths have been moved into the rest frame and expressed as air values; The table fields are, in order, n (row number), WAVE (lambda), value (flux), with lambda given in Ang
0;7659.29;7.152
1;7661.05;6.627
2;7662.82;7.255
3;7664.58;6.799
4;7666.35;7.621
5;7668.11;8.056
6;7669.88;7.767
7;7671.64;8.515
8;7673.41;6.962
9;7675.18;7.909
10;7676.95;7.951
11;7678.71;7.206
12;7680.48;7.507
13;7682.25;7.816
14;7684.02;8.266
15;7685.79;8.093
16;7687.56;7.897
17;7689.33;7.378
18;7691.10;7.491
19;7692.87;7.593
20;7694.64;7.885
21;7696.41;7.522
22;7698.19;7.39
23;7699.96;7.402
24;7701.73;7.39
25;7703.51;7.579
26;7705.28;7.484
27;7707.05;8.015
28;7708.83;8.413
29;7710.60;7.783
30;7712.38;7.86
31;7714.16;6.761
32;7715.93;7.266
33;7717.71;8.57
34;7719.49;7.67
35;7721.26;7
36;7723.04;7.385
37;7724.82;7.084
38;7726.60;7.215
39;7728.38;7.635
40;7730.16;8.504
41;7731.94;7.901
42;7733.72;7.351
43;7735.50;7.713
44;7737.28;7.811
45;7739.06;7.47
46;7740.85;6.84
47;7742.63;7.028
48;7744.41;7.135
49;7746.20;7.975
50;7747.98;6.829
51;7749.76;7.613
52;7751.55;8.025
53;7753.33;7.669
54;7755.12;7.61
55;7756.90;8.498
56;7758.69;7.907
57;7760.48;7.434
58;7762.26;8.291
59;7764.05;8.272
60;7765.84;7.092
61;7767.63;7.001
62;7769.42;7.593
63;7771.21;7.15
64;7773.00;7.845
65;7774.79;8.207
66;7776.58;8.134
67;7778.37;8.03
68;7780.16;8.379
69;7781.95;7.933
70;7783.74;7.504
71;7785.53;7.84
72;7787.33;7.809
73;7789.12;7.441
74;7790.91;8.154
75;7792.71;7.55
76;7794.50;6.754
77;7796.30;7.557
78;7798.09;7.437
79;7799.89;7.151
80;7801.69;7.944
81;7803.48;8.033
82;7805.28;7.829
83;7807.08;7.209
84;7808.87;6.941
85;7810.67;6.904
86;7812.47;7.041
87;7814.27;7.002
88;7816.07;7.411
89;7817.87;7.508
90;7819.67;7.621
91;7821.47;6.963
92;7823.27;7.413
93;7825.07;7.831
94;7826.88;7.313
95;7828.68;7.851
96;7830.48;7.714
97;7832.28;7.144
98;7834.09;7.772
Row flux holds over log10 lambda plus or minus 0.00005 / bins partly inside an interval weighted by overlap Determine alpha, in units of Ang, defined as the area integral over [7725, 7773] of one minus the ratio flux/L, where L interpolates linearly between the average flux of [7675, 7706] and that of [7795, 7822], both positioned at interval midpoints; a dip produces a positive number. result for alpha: -0.56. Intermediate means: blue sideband 7.65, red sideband 7.37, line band 7.59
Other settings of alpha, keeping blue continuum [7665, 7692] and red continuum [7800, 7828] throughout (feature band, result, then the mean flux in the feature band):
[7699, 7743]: 0.37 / 7.57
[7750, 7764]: -0.71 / 7.93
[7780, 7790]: -0.41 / 7.78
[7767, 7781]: -0.58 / 7.81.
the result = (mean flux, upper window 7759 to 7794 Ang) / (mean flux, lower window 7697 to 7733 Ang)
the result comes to 1.02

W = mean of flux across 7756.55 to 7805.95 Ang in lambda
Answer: 7.73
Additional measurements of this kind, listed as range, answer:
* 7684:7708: 7.65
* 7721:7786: 7.65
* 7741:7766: 7.66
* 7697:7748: 7.54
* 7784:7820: 7.45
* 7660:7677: 7.52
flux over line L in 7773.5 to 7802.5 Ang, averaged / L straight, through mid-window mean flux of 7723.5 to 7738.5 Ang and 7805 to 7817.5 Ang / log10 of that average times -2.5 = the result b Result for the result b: -0.06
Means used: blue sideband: 7.64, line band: 7.74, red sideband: 7.17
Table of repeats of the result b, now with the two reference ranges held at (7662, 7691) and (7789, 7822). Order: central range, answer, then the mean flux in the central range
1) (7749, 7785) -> -0.05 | 7.81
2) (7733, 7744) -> 0.03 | 7.36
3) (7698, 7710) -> -0.01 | 7.69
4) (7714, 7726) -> 0.02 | 7.43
